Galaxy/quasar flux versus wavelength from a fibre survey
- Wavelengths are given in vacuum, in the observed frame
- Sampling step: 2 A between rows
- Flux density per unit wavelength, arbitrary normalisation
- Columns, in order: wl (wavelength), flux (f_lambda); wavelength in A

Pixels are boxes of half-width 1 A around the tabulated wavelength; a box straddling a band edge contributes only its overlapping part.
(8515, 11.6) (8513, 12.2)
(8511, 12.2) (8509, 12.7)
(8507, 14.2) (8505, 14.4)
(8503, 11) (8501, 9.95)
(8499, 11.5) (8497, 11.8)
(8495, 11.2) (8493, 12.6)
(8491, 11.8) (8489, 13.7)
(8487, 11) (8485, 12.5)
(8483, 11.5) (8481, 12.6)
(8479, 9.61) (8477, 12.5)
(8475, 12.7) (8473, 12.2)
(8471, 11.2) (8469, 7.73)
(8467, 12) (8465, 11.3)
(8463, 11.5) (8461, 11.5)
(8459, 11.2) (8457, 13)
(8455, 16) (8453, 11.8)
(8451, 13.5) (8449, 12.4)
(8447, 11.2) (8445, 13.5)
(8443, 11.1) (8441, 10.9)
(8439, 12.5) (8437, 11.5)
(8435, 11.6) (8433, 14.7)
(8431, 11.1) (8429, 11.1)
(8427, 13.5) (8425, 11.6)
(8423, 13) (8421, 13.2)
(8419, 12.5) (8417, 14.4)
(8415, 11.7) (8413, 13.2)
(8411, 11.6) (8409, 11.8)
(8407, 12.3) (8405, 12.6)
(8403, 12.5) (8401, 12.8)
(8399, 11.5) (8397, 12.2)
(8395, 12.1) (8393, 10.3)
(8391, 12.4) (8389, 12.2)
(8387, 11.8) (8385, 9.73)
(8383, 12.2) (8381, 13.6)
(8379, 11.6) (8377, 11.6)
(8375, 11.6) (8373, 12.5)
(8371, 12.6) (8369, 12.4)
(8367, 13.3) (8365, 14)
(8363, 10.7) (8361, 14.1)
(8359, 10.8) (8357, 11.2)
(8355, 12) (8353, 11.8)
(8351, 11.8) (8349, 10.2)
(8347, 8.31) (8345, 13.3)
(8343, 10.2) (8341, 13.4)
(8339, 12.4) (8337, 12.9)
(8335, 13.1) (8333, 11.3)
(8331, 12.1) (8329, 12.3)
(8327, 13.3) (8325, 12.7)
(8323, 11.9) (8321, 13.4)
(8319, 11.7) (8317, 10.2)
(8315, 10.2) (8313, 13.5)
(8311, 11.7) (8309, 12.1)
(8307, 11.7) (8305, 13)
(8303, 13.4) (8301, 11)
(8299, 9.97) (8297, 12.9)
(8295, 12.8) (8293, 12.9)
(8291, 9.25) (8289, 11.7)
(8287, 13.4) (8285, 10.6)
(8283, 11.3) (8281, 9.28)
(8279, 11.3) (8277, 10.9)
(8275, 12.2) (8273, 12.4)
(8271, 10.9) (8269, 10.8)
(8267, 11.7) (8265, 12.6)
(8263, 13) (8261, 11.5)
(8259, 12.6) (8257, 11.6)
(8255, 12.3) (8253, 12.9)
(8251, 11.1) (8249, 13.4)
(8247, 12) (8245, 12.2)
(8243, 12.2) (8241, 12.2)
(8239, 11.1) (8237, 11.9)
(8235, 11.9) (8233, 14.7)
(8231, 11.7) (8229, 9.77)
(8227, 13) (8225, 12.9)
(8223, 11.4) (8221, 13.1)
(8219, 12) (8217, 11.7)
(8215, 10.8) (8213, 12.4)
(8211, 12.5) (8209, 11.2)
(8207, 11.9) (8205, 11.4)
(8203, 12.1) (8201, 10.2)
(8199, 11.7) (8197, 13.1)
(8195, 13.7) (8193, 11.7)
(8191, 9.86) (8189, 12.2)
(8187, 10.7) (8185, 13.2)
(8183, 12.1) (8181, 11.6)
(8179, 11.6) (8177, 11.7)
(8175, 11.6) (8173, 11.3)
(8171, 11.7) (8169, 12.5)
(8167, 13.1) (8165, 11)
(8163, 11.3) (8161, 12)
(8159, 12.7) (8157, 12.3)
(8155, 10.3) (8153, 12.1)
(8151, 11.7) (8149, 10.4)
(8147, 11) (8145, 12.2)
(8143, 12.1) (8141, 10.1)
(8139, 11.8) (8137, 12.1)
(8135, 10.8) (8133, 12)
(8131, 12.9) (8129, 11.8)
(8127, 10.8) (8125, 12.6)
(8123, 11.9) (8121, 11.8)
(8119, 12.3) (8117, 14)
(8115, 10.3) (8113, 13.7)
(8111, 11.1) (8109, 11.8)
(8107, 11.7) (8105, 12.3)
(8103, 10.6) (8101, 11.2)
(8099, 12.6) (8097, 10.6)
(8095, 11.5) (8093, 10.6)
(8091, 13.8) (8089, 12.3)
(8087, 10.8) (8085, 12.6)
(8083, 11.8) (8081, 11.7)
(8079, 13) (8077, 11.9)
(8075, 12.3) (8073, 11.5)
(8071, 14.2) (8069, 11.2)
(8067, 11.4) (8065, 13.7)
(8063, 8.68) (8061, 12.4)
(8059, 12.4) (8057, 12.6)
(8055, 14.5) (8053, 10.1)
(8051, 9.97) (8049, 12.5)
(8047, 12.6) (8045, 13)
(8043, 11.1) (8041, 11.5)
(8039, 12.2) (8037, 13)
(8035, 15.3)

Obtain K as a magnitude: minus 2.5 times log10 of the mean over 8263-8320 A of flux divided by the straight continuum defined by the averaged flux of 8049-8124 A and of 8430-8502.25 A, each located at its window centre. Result 0.02 mag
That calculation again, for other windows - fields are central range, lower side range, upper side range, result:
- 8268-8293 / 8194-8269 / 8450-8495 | 0.08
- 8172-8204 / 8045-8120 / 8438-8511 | 0.02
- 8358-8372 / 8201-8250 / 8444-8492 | -0.05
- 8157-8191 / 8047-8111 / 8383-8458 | 0.01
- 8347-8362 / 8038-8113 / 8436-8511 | 0.05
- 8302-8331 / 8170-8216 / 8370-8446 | -0.02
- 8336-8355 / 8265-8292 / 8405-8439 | 0.02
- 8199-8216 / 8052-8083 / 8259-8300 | 0.02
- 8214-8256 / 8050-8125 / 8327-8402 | -0.01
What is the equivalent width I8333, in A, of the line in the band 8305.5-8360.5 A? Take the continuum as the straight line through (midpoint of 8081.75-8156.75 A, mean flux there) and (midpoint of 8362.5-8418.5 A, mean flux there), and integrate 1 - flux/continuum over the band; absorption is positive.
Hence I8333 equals 1.1 A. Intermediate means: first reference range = 11.7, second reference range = 12.2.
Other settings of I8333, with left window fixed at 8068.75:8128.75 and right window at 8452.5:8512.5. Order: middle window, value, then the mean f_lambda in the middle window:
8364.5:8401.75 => -0.42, 12.1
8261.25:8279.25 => 0.30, 11.8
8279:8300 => 0.98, 11.4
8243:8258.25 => -0.33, 12.2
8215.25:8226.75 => -0.21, 12.2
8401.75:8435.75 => -1.53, 12.5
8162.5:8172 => 0.01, 12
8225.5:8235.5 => -0.25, 12.3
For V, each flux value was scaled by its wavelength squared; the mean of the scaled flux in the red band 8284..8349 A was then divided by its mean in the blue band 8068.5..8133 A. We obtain 1.0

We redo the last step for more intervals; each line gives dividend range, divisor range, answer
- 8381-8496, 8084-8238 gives 1.09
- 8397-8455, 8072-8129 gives 1.13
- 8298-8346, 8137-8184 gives 1.08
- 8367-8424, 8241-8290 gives 1.07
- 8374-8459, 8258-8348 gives 1.06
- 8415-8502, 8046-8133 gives 1.10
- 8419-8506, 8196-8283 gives 1.07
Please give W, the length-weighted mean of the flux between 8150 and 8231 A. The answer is 11.8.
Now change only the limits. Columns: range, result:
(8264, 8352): 11.8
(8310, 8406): 12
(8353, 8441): 12.2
